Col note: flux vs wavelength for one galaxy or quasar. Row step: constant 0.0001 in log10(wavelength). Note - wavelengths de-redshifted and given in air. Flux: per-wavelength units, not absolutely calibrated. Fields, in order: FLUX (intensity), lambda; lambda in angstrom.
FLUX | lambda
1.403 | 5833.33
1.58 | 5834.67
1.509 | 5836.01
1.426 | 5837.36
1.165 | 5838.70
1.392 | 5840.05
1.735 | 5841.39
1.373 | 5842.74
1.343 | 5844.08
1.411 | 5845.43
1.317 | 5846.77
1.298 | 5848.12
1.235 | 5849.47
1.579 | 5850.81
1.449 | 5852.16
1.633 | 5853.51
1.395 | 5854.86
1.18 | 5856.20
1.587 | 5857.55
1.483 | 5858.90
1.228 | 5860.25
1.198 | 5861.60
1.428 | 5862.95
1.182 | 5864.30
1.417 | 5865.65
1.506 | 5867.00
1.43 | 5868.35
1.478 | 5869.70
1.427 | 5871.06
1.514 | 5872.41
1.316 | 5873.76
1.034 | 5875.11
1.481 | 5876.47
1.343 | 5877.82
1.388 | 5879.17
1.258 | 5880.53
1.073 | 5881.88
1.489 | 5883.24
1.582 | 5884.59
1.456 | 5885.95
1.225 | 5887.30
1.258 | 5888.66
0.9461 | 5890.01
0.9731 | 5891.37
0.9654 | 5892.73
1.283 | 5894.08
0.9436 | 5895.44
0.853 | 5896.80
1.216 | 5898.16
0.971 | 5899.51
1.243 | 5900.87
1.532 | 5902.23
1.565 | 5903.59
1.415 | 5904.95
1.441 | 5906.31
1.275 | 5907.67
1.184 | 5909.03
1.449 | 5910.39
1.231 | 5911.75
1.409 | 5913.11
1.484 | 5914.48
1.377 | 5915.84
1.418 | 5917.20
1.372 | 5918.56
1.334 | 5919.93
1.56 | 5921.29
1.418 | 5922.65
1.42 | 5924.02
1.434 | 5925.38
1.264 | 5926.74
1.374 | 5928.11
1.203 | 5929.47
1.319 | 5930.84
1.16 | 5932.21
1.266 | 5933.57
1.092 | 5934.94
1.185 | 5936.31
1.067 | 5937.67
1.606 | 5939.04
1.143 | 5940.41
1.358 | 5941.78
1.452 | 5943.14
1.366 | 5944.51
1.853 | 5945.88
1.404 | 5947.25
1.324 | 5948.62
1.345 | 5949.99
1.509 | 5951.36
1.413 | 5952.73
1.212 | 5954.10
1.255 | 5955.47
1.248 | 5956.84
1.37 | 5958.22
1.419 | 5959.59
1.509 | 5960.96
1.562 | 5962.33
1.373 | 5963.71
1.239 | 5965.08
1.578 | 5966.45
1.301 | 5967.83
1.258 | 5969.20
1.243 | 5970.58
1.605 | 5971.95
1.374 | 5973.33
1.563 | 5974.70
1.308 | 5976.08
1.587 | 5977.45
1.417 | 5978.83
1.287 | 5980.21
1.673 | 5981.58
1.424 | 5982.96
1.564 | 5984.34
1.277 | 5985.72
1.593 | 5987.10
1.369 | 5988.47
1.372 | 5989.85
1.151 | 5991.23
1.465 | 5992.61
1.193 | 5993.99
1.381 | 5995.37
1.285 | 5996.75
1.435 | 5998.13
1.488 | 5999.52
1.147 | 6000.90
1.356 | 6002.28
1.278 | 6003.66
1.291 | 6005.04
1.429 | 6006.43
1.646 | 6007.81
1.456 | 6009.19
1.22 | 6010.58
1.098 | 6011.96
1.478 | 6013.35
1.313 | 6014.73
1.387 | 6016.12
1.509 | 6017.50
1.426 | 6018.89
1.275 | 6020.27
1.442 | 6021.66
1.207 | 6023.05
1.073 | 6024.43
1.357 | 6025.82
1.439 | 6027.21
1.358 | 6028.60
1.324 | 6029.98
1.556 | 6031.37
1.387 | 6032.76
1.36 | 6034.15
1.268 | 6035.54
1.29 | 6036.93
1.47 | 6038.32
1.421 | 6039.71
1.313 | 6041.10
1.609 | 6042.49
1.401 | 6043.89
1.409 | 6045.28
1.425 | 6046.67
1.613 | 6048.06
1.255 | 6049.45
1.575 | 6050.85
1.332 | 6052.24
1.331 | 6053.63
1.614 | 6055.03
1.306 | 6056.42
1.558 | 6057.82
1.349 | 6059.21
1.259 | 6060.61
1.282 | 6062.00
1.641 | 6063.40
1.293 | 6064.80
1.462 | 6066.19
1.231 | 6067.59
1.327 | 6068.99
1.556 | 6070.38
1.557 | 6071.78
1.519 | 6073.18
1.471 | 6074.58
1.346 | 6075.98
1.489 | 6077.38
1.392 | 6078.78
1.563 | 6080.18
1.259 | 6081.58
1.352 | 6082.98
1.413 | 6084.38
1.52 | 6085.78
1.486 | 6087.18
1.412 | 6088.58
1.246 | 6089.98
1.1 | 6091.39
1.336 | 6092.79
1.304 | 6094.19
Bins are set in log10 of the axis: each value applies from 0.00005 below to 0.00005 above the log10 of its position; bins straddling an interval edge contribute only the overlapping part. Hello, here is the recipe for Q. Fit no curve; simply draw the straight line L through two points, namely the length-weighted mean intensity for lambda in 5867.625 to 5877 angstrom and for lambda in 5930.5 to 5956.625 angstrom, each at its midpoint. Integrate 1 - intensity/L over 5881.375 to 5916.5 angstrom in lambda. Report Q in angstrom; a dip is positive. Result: 2.5 angstrom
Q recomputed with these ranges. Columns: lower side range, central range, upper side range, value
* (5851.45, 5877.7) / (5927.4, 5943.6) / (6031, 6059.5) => 1.5 angstrom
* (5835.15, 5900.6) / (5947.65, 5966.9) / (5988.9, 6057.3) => -0.4 angstrom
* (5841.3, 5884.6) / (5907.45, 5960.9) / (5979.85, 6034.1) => 0.9 angstrom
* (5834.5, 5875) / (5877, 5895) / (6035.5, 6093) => 2.0 angstrom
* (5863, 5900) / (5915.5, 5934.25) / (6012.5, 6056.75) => -0.7 angstrom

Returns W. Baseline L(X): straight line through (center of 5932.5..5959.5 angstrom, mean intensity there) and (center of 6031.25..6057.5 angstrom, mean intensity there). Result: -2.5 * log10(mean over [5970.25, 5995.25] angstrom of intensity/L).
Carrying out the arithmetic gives -0.04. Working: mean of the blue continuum 1.34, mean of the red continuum 1.42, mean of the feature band 1.42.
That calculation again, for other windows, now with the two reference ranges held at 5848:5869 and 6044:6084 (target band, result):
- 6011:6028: 0.06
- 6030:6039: 0.03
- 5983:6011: 0.03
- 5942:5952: -0.04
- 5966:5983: -0.02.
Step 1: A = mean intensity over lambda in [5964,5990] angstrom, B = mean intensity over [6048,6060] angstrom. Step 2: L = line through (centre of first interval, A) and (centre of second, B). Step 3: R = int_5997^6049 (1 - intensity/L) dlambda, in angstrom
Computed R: 1.8 angstrom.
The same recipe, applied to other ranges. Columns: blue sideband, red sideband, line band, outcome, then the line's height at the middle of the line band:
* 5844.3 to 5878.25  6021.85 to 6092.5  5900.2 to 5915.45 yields 0.0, 1.38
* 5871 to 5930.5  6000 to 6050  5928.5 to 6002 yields -1.7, 1.34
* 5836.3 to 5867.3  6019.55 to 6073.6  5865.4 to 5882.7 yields 0.4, 1.39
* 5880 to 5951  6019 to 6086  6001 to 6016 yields 0.2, 1.37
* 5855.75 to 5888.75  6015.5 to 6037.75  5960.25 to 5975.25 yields -0.7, 1.36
